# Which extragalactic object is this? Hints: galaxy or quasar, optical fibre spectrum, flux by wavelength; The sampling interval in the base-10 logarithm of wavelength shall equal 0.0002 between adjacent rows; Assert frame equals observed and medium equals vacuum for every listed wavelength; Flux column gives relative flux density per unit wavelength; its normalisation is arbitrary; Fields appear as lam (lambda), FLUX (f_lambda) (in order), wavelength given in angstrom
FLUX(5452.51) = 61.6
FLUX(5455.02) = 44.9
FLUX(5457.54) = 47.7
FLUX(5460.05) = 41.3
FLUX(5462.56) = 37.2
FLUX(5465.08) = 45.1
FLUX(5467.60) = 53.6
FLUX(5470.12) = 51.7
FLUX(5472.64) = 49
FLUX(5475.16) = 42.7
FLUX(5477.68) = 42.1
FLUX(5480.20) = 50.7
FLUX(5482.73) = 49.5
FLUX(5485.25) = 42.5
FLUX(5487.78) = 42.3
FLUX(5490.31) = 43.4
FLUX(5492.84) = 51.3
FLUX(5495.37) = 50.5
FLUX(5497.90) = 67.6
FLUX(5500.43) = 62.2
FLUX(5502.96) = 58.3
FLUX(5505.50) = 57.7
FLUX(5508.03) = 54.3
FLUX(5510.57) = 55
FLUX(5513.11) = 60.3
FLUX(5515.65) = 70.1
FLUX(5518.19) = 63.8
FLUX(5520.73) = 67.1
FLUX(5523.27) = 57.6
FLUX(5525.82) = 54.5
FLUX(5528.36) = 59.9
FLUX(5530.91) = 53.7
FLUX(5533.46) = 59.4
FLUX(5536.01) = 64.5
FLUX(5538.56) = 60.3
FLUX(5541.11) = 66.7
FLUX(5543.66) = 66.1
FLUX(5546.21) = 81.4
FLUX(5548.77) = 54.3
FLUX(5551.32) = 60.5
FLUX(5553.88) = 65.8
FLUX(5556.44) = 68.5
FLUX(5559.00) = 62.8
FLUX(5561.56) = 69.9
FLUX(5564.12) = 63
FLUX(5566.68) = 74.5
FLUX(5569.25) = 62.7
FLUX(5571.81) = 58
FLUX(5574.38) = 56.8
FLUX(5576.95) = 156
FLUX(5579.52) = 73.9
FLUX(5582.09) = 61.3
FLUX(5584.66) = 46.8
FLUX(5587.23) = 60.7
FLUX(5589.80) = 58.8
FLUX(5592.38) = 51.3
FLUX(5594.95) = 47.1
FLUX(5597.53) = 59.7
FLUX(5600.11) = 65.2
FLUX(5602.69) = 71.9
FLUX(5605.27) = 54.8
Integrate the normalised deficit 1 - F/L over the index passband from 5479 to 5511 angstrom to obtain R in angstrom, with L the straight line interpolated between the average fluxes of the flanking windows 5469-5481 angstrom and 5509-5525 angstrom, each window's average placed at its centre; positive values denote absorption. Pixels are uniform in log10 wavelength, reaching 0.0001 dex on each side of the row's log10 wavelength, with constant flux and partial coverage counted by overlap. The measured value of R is 0.93 angstrom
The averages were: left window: 47.1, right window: 61.9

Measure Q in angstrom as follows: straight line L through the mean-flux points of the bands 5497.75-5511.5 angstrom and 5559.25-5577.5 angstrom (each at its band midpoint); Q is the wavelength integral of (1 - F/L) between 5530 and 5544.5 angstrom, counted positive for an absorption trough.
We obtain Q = 0.95 angstrom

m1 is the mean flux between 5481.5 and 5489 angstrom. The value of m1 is 44.8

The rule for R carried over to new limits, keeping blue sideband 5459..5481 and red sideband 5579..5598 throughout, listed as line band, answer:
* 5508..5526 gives -3.92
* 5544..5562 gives -4.22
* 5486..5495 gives 0.34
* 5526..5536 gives -1.31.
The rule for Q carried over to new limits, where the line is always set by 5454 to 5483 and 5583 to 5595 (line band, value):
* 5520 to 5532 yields -2.0 angstrom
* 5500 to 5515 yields -2.9 angstrom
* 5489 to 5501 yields -1.7 angstrom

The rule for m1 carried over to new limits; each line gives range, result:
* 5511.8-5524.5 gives 63.8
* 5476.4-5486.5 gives 46.2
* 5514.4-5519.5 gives 67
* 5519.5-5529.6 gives 59.8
